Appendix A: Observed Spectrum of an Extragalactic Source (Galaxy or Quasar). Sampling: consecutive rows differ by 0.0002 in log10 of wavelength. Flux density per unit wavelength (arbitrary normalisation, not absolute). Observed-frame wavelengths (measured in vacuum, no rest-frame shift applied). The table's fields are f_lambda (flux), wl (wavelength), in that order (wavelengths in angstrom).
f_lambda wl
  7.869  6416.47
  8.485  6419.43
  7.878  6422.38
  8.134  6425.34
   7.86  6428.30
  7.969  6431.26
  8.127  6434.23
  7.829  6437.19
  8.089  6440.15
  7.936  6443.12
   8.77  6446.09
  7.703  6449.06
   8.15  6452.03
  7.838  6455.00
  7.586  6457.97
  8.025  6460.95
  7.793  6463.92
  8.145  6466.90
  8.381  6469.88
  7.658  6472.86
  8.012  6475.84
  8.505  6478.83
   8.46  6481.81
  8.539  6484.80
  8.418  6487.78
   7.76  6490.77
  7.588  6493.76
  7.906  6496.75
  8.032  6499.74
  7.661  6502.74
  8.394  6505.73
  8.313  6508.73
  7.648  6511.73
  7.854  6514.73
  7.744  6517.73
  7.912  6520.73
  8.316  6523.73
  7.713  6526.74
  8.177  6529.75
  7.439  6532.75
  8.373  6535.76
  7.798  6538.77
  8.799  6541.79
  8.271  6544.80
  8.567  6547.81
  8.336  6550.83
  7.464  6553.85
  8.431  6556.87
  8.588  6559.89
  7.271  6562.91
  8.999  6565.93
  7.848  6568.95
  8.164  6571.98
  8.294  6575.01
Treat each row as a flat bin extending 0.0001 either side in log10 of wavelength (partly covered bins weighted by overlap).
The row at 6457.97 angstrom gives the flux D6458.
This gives 7.586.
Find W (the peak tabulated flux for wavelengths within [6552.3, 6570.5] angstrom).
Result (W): 8.999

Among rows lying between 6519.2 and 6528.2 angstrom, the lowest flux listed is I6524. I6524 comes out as 7.713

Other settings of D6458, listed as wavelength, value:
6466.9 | 8.145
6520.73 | 7.912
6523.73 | 8.316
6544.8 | 8.271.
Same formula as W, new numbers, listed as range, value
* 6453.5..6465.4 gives 8.025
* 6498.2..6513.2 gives 8.394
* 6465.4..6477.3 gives 8.381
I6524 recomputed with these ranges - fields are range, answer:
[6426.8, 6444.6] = 7.829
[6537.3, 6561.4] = 7.464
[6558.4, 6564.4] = 7.271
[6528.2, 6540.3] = 7.439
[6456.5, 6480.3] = 7.586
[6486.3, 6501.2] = 7.588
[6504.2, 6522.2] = 7.648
